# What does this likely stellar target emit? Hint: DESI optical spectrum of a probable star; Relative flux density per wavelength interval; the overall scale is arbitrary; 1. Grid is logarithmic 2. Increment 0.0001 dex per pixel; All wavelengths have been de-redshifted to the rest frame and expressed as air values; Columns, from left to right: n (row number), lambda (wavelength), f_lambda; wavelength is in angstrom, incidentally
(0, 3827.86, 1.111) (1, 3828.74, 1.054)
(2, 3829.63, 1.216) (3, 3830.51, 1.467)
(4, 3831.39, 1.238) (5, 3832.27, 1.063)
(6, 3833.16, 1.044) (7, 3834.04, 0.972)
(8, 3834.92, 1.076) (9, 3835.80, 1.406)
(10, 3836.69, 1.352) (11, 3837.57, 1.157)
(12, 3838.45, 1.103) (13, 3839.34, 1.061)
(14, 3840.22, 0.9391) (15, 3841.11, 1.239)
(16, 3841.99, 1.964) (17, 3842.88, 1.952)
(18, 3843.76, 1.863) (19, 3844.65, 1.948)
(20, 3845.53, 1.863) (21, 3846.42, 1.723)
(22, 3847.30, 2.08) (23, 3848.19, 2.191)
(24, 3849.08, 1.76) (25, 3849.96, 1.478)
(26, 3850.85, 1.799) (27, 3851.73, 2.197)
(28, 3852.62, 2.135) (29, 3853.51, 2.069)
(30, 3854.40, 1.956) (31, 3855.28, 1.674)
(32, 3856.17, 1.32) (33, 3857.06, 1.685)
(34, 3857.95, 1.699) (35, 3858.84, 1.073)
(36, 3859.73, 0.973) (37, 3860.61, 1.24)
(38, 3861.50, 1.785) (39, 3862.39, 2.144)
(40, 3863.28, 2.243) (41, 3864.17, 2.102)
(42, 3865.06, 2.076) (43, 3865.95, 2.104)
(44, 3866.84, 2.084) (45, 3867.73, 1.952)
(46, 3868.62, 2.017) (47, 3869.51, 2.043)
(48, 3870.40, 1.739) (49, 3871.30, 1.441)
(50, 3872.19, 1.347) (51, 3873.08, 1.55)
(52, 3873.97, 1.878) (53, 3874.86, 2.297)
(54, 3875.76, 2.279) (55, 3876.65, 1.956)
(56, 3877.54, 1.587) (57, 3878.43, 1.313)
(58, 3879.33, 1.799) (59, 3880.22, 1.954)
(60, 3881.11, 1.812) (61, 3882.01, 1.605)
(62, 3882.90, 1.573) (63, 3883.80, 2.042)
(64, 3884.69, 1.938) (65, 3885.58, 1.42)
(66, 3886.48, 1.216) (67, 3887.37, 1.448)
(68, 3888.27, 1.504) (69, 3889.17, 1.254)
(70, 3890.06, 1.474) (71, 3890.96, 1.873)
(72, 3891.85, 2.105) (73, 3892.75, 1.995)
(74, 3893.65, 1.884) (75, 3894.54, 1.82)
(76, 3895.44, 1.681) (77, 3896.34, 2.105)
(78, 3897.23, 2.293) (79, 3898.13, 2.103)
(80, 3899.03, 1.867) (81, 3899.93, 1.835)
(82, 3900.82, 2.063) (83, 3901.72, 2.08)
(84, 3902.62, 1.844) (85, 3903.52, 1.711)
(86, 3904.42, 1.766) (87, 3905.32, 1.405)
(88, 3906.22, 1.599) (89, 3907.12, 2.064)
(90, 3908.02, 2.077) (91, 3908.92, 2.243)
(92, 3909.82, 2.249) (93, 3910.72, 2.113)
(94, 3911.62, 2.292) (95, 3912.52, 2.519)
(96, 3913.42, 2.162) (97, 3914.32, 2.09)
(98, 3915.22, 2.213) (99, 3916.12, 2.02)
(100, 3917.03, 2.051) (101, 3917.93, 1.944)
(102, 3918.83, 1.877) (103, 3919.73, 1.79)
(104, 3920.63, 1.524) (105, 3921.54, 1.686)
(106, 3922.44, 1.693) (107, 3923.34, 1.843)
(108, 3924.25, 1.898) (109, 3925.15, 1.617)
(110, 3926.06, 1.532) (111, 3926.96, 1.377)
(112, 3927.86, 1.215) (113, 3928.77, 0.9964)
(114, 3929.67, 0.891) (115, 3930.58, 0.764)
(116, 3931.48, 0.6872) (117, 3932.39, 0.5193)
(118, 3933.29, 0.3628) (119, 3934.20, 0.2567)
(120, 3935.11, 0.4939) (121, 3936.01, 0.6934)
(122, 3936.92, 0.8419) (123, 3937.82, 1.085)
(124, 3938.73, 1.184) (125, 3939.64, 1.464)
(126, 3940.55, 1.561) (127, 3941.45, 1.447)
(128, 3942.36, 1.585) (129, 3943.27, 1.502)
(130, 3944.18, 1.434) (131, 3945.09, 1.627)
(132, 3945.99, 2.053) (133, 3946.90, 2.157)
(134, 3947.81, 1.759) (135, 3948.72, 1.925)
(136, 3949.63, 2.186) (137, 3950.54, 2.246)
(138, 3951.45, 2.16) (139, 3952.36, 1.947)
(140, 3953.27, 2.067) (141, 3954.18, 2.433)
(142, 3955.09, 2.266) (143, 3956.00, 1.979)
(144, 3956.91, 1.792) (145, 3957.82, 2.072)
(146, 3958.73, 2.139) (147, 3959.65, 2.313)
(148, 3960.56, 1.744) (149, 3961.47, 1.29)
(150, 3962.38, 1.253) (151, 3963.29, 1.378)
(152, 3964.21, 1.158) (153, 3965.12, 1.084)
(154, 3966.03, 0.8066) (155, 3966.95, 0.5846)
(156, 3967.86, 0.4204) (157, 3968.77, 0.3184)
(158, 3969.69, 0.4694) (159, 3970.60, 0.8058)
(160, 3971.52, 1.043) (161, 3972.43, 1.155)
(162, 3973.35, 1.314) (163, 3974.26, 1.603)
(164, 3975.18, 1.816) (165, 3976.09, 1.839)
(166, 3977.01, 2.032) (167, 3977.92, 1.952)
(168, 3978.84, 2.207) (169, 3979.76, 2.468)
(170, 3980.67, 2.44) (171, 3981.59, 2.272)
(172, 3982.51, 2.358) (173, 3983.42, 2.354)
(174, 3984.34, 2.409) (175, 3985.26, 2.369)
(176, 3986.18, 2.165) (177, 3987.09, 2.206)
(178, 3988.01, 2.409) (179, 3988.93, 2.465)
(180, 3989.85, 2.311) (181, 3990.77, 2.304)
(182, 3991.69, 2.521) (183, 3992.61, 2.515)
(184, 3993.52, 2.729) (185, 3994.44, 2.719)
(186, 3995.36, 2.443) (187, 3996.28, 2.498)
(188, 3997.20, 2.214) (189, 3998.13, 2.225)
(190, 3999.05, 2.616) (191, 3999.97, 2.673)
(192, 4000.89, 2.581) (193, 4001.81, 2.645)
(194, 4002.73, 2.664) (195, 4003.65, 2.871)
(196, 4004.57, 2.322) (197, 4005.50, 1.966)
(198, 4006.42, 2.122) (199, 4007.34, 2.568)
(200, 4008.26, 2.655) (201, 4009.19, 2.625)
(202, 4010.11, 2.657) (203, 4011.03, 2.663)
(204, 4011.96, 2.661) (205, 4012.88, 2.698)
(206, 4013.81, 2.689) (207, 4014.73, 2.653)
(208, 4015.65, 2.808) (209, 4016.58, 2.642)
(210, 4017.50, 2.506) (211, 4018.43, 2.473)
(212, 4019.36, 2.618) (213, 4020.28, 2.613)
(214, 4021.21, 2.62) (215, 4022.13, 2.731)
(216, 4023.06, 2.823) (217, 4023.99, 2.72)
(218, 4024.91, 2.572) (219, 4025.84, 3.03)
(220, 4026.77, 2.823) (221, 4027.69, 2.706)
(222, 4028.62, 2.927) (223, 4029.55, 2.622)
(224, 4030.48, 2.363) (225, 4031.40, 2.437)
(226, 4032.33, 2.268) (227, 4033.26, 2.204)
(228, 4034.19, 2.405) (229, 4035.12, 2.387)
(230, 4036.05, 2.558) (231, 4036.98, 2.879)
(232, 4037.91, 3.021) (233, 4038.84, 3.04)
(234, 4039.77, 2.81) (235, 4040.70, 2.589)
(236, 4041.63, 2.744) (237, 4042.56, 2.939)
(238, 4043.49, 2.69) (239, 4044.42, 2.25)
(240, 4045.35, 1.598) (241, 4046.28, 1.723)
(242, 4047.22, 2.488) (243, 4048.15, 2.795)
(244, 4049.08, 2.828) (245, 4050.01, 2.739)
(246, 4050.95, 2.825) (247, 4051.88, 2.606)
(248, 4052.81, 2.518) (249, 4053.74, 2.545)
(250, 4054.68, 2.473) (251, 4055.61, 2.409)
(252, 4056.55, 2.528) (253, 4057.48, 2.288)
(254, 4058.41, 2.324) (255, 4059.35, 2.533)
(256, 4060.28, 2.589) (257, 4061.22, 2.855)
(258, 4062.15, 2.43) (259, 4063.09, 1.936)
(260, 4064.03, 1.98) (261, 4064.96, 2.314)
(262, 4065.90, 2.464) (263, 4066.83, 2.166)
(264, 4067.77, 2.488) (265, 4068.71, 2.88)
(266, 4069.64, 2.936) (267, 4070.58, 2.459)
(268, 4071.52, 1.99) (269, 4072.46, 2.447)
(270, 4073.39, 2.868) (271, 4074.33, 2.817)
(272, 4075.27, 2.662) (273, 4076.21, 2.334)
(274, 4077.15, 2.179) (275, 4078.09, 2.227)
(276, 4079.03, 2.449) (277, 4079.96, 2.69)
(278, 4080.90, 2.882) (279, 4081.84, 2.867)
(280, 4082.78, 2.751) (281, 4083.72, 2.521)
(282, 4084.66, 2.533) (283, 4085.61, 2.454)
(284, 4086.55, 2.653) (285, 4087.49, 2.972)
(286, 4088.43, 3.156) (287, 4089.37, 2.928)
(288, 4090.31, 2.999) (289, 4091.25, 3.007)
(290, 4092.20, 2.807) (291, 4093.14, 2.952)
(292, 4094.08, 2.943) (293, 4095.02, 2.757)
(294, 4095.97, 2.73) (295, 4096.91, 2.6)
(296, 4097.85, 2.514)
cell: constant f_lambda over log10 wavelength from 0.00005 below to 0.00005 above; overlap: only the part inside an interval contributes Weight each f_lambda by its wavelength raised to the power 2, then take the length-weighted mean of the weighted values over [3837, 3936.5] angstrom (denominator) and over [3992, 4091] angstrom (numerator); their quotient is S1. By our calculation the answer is 1.6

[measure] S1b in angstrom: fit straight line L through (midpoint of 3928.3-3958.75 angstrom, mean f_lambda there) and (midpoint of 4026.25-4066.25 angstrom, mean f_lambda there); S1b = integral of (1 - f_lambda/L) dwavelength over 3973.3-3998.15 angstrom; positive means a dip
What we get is -4.7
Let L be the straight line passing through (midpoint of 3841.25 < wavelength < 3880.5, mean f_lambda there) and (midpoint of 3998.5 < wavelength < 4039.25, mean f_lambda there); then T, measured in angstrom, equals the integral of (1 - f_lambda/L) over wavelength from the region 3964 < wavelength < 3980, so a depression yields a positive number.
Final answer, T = 7.50 angstrom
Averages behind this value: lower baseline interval 1.82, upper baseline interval 2.62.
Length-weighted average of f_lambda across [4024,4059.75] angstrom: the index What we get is 2.57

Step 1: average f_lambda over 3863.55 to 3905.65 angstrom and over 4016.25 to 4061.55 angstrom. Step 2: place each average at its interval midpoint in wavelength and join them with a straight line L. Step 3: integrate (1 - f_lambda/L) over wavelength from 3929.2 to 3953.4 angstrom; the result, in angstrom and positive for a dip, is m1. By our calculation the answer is 8.64 angstrom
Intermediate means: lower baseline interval 1.82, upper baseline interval 2.58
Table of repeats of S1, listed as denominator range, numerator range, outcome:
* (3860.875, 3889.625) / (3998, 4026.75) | 1.56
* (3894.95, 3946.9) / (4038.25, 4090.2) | 1.70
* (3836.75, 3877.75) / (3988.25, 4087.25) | 1.59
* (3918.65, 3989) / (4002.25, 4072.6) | 1.69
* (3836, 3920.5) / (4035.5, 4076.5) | 1.53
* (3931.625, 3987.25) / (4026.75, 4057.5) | 1.69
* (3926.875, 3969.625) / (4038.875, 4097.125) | 1.98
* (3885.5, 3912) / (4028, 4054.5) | 1.49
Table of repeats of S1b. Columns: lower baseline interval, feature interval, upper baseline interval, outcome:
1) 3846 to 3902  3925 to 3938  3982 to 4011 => 7.6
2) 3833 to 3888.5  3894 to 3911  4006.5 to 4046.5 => -0.2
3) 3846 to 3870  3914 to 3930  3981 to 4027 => 3.4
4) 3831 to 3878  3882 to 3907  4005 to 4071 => 1.3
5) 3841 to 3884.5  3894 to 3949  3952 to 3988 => 4.0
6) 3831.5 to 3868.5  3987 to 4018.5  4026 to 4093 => -2.8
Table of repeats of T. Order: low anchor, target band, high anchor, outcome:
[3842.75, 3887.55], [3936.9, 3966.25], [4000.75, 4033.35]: 7.0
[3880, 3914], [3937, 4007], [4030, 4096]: 9.1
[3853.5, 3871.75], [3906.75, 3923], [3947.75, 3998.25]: -1.8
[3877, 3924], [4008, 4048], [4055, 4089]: -4.2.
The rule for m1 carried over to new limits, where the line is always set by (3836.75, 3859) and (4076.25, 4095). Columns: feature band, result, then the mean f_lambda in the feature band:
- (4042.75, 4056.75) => 0.51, 2.48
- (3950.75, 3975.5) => 8.10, 1.46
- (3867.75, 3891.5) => 1.37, 1.71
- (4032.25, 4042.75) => -0.60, 2.66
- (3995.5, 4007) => -0.47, 2.45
